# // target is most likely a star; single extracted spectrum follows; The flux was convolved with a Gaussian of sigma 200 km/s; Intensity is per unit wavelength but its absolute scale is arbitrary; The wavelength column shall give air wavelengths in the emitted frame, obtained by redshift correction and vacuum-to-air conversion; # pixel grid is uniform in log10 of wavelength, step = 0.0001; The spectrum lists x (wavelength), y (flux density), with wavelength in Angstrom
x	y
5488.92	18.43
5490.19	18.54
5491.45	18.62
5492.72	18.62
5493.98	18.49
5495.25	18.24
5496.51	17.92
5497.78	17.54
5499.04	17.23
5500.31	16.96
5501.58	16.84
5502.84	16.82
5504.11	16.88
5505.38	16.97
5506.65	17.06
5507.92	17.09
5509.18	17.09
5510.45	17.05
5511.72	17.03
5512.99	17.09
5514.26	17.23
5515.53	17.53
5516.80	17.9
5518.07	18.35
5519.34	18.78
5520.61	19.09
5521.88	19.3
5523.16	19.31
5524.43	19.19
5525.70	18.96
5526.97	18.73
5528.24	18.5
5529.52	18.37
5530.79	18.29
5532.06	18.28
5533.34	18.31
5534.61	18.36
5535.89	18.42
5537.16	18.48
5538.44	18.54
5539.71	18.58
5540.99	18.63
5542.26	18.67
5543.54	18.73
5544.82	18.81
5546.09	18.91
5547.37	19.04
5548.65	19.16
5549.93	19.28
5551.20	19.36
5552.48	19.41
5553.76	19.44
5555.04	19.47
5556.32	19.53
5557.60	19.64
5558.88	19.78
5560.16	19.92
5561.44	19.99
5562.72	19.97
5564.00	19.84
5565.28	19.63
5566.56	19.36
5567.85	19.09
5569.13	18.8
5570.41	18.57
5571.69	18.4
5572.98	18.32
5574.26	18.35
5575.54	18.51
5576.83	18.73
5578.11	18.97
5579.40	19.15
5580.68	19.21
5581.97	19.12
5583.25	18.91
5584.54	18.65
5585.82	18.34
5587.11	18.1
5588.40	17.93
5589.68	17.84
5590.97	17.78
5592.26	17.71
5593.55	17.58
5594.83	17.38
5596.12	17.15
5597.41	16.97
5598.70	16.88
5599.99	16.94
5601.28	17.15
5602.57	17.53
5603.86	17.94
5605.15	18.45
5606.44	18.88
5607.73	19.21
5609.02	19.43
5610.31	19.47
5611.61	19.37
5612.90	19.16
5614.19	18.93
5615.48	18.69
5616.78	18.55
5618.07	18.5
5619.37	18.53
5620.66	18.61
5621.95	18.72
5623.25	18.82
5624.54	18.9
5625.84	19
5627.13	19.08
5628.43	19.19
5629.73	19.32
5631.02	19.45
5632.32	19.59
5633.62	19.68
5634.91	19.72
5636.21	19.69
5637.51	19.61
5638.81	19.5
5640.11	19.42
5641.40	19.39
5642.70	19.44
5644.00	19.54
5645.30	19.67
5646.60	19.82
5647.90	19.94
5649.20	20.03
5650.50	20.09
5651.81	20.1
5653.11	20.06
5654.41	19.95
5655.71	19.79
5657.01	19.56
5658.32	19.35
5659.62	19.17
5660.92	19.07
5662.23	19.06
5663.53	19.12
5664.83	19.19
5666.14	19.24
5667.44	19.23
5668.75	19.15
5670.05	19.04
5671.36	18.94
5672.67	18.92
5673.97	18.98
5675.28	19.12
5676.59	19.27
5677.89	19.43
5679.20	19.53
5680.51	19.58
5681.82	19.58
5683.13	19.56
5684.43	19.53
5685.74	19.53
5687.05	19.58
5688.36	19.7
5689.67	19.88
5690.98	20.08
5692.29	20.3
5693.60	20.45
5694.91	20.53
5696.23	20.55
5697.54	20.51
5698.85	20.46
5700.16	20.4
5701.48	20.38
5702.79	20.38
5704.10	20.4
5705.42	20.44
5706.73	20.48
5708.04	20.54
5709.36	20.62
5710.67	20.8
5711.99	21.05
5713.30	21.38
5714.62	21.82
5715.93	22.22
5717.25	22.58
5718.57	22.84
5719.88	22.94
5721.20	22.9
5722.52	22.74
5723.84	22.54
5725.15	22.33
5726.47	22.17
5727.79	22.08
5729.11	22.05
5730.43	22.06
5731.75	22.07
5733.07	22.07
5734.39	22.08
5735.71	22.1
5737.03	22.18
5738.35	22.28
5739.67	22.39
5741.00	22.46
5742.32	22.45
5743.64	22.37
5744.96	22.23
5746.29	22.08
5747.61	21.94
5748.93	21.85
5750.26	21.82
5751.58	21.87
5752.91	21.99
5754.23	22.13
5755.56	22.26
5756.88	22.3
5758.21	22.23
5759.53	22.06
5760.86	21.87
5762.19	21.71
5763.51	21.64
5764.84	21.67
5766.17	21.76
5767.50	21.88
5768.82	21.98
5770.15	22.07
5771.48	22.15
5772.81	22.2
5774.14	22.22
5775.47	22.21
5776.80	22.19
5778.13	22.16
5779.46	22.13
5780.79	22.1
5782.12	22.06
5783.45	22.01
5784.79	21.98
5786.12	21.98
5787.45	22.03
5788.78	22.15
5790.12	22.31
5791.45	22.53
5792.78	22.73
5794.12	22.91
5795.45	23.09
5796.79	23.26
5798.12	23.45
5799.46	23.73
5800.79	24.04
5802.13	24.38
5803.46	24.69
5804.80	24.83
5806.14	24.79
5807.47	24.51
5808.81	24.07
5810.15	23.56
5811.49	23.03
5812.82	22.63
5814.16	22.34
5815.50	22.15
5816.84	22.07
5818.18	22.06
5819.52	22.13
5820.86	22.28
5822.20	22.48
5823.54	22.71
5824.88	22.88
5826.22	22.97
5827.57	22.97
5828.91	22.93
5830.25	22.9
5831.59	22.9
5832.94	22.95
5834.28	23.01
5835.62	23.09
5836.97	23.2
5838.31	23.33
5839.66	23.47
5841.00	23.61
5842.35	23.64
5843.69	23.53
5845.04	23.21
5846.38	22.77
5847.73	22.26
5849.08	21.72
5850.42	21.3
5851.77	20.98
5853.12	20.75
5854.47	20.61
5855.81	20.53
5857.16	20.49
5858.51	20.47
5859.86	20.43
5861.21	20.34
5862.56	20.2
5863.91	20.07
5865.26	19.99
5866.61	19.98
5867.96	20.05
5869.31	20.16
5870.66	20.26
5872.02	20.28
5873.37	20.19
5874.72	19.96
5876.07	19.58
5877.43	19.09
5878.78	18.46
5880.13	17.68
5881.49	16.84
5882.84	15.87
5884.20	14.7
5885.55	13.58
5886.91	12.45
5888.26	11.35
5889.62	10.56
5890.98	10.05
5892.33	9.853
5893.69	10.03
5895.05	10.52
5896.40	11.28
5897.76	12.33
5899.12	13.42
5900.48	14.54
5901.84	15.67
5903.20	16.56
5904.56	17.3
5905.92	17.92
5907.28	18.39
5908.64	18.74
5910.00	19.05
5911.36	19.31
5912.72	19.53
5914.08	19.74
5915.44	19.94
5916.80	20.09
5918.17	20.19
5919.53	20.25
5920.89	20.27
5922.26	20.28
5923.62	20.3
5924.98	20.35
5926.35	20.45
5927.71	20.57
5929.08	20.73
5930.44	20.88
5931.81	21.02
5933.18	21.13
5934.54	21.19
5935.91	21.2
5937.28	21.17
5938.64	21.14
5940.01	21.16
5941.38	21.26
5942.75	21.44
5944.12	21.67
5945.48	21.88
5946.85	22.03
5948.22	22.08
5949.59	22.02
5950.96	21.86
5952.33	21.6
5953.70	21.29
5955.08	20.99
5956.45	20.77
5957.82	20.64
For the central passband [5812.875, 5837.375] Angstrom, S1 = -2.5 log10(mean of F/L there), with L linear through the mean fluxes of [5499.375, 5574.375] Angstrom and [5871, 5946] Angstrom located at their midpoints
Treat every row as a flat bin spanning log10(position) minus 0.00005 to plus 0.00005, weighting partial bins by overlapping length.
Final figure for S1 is -0.248 mag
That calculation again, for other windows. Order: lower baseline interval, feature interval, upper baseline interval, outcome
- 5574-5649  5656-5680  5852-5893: -0.04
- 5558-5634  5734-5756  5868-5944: -0.21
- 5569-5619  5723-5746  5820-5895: -0.16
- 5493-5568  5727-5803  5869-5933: -0.25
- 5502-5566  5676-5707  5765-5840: 0.05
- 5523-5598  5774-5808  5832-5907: -0.23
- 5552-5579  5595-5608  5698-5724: 0.12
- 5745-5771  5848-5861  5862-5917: -0.15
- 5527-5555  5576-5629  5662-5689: 0.03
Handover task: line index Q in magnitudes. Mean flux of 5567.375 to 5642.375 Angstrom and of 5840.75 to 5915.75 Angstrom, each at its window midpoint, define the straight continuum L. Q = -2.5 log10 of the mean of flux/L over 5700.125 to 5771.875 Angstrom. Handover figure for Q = -0.191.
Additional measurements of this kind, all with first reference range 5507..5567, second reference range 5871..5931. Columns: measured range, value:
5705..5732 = -0.22 mag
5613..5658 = -0.06 mag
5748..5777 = -0.24 mag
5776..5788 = -0.25 mag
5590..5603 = 0.07 mag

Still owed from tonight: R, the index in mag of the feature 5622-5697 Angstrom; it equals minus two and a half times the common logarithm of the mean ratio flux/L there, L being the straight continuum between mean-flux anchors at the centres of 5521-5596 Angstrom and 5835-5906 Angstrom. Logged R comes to -0.05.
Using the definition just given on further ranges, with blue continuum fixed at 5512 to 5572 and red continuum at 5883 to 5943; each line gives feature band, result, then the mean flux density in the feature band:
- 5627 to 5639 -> -0.05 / 19.5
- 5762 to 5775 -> -0.21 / 21.9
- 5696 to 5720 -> -0.16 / 21.1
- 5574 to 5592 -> 0.01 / 18.5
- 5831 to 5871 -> -0.22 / 21.7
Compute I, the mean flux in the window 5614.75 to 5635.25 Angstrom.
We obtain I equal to 19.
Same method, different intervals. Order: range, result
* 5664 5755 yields 21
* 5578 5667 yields 18.9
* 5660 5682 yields 19.2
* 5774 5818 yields 22.9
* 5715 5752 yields 22.3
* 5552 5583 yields 19.2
